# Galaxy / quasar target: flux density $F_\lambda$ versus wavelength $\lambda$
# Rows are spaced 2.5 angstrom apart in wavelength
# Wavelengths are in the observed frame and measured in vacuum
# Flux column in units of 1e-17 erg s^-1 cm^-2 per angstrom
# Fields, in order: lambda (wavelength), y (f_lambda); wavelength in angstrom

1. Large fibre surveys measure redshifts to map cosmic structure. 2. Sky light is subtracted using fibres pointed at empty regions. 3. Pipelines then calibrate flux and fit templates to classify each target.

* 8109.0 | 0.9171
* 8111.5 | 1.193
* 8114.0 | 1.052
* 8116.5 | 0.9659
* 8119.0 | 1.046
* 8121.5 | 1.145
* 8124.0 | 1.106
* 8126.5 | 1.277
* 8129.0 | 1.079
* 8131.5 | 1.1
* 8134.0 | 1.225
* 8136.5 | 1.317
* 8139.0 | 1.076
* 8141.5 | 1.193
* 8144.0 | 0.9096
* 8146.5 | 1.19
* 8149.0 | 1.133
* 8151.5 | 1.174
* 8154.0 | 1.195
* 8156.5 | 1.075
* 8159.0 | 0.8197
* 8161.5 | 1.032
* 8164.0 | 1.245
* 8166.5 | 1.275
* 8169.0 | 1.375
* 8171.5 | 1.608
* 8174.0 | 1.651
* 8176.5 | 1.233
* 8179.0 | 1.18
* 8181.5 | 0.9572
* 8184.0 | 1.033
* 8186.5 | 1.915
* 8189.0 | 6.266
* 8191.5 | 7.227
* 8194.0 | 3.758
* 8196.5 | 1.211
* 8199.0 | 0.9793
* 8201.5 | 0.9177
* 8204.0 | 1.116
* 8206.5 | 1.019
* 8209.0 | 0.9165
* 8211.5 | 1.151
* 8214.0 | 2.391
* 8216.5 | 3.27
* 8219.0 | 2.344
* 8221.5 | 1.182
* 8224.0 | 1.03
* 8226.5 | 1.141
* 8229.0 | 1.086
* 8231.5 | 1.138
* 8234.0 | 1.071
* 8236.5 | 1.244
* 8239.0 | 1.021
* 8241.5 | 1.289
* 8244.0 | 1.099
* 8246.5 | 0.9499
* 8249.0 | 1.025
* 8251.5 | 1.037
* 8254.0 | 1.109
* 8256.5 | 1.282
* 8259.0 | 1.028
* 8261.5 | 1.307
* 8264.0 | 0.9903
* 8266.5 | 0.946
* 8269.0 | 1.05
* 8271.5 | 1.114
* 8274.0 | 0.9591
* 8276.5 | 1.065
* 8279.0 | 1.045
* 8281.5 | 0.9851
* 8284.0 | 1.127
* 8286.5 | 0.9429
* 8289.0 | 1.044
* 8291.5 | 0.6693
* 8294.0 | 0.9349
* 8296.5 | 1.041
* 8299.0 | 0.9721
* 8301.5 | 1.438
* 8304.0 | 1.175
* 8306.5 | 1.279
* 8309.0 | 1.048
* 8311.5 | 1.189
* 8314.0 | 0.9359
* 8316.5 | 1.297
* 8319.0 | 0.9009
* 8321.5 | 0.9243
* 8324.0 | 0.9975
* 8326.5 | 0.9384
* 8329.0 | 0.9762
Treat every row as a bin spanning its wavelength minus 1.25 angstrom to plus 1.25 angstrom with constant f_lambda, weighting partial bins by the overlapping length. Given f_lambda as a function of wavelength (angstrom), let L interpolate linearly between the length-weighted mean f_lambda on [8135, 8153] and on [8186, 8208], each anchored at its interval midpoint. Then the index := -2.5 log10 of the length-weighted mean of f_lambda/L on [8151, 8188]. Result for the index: 0.415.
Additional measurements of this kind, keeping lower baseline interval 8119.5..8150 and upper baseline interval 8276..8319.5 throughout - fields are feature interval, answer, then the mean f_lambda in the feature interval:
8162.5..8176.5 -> -0.24 mag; 1.41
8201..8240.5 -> -0.25 mag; 1.39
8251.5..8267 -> -0.03 mag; 1.11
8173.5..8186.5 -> -0.12 mag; 1.25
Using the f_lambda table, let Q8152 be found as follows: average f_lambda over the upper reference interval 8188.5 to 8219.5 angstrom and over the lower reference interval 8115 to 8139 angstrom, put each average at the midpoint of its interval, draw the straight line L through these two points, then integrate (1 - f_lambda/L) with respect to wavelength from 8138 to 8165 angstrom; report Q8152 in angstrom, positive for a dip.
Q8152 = 7.72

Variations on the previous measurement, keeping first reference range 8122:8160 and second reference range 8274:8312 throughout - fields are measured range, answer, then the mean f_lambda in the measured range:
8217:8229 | -4.56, 1.5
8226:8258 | -0.96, 1.11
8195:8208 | 0.02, 1.1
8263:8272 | 0.43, 1.02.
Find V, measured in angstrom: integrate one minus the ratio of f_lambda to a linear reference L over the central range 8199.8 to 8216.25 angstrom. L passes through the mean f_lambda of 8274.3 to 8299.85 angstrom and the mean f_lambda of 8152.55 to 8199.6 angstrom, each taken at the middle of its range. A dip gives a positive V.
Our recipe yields 2.9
